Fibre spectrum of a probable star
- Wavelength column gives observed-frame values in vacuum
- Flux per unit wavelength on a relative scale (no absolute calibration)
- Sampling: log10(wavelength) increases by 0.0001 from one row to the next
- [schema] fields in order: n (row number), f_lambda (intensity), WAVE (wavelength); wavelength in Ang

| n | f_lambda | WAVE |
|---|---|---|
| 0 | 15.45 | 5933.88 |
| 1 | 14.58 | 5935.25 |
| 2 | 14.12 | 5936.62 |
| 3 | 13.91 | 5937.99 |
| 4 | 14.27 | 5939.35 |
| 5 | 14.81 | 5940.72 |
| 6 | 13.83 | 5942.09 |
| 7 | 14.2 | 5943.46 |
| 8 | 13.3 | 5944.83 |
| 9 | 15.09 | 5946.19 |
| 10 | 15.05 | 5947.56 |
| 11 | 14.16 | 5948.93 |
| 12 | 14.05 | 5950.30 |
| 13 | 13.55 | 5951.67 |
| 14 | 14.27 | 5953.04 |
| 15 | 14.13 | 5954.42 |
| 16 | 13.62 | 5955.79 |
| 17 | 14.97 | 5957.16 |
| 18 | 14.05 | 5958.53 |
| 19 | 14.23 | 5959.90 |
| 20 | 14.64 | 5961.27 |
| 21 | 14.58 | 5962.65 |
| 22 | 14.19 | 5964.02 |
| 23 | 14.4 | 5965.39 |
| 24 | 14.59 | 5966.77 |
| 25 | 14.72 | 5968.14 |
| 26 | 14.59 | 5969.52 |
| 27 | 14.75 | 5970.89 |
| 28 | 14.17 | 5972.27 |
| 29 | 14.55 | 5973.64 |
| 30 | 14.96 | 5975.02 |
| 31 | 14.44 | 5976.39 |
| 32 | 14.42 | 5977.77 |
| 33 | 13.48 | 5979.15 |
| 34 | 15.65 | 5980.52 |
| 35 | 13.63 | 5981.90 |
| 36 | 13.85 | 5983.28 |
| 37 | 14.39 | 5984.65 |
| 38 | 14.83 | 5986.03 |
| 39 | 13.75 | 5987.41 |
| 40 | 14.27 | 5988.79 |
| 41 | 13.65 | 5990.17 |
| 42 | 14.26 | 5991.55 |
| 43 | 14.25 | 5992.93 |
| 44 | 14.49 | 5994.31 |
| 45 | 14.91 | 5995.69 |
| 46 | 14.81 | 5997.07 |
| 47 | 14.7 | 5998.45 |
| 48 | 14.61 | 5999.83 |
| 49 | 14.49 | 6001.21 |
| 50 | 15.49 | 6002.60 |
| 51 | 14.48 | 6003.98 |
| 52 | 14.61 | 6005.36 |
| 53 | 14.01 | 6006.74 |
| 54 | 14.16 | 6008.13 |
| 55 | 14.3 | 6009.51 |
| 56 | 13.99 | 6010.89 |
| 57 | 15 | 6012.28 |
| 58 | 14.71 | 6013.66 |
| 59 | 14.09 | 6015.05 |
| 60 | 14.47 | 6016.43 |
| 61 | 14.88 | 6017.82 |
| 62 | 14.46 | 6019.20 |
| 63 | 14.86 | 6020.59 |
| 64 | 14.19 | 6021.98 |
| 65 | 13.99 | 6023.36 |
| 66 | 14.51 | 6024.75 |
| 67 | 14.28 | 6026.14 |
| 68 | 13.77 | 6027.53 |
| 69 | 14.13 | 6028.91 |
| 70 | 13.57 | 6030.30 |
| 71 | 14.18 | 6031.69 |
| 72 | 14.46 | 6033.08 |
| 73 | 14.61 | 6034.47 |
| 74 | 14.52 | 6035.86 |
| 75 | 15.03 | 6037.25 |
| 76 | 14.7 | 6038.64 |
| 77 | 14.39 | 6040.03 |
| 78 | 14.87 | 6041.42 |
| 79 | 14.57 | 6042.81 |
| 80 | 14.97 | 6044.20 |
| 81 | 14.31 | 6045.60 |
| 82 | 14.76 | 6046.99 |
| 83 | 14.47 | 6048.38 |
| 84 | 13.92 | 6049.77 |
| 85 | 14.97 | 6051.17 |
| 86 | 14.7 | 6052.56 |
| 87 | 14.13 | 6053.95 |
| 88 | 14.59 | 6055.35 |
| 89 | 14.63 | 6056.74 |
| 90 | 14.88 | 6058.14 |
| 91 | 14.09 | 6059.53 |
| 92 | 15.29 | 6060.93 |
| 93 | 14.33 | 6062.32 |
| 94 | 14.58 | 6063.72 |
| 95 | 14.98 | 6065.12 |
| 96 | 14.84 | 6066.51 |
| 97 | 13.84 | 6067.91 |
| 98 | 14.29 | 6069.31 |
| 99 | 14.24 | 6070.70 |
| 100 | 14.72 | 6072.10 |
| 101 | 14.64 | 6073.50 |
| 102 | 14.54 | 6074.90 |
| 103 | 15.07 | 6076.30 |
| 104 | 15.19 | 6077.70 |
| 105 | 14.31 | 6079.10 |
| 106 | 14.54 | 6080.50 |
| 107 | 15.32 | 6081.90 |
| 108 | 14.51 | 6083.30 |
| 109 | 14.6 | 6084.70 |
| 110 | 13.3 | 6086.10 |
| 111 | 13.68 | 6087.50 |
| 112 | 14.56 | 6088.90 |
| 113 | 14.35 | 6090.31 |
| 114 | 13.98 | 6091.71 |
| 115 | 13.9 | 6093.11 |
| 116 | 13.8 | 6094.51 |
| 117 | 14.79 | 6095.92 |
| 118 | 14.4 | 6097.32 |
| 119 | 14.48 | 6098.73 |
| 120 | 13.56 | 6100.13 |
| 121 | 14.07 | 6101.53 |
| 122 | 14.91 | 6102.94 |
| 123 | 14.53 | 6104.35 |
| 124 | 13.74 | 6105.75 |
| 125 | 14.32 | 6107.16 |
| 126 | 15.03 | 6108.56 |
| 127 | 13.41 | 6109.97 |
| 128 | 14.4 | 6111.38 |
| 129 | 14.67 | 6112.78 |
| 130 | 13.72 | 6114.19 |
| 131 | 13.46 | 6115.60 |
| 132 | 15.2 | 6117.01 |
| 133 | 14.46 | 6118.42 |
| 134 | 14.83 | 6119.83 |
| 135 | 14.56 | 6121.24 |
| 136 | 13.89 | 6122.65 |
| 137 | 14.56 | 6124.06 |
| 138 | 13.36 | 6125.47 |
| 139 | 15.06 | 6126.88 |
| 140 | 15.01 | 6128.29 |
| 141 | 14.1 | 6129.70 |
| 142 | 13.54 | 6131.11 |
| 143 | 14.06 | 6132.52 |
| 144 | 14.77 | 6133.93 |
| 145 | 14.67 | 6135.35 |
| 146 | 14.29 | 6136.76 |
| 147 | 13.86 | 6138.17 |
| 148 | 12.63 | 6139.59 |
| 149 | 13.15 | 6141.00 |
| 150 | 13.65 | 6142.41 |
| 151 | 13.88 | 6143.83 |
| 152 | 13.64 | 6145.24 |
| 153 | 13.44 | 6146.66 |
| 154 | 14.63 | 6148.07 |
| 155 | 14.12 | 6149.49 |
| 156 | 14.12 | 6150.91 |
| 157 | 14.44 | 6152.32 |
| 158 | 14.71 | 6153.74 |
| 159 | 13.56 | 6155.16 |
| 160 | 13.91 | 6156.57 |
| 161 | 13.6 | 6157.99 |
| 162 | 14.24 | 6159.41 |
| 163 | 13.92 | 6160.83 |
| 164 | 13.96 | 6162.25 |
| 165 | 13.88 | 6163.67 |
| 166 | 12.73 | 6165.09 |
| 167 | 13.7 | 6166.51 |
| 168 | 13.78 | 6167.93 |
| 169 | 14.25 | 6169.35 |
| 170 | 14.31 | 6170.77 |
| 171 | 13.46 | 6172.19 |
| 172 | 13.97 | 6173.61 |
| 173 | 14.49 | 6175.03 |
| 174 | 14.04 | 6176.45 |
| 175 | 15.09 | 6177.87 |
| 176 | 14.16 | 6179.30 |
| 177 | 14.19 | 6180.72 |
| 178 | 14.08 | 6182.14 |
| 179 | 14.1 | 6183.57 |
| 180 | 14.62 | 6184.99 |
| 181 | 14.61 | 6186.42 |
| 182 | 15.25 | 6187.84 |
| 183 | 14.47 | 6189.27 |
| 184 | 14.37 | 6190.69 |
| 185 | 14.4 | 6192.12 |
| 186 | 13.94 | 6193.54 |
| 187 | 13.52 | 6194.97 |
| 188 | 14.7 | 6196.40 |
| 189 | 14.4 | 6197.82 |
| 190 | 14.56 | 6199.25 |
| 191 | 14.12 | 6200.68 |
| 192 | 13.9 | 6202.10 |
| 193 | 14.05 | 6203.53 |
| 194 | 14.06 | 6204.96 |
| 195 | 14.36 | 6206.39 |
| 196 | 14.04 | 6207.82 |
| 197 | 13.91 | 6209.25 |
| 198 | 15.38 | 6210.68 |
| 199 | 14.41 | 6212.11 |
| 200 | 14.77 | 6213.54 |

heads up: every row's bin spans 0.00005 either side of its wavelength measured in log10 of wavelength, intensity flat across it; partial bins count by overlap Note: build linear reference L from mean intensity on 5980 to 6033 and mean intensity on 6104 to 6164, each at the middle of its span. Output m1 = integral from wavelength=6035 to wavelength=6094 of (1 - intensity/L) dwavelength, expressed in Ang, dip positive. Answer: -1.1 Ang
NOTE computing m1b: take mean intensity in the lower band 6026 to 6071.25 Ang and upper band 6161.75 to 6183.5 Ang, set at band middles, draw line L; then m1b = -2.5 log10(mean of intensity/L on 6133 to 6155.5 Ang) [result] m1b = 0.01 mag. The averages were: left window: 14.5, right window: 14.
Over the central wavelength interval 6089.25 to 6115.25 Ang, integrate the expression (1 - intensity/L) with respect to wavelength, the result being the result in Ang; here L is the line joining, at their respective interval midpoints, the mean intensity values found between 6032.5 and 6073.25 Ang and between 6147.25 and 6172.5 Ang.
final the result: 0.1 Ang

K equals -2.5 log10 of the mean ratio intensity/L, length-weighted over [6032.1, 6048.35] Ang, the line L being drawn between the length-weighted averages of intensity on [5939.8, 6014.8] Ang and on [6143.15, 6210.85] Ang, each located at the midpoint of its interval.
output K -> -0.02 mag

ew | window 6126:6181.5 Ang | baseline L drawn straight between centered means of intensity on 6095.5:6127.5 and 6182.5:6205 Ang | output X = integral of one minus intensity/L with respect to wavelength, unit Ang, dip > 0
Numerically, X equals 1.1 Ang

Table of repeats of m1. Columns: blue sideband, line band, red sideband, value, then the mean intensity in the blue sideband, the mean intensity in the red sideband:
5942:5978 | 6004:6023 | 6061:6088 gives 0.01 Ang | 14.4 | 14.5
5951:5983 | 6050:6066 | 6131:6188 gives -0.48 Ang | 14.4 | 14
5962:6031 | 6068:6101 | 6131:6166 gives -0.60 Ang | 14.4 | 13.9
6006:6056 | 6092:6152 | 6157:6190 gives 0.32 Ang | 14.4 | 14.1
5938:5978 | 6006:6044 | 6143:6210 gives -0.32 Ang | 14.4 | 14.1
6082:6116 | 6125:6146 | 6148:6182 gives 0.19 Ang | 14.2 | 14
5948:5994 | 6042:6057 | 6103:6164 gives -0.35 Ang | 14.3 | 14.1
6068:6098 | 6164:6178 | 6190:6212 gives 0.35 Ang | 14.4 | 14.3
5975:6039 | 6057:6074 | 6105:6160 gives -0.34 Ang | 14.4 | 14.1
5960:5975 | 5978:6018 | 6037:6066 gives 0.39 Ang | 14.5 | 14.6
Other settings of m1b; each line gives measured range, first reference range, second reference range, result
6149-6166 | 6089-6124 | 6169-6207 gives 0.03 mag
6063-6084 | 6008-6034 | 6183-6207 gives -0.02 mag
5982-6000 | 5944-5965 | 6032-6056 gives 0.00 mag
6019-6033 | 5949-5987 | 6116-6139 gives 0.01 mag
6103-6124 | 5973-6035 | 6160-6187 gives -0.01 mag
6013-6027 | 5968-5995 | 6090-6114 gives -0.01 mag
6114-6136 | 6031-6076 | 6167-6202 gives 0.01 mag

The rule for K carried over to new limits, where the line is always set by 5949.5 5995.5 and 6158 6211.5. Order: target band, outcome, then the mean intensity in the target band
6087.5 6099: 0.00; 14.2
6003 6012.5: -0.01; 14.4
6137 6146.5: 0.06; 13.5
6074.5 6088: -0.02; 14.5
